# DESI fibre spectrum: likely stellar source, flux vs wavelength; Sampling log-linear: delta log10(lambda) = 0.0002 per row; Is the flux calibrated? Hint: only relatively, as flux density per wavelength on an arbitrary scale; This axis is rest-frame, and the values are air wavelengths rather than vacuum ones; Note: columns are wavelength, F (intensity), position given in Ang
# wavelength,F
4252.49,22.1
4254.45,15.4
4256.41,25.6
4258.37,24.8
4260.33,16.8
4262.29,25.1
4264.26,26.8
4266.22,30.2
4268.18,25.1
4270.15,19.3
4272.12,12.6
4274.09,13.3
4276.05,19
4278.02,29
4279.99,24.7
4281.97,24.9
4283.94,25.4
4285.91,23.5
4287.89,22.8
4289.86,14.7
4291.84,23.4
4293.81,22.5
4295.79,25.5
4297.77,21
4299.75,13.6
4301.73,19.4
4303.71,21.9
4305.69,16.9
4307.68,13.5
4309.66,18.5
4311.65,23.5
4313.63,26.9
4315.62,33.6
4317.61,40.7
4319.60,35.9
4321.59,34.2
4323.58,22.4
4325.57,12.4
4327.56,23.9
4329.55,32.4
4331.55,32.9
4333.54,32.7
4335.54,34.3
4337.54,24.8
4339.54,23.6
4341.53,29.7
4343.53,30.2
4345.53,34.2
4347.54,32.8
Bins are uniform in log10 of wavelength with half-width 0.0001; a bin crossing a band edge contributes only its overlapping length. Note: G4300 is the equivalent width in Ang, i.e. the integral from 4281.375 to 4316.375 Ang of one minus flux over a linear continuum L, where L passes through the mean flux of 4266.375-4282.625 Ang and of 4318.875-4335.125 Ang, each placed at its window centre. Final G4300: 4.2 Ang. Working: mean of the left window 21.4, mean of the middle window 21.6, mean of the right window 28.4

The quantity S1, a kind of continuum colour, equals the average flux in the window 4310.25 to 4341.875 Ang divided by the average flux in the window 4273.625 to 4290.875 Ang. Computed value 1.30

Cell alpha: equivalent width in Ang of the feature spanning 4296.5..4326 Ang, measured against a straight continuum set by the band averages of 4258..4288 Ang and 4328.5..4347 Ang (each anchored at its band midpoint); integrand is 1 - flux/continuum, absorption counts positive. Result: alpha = 3.87 Ang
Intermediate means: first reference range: 22.7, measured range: 23.9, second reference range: 30.6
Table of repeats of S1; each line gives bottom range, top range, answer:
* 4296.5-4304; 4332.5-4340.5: 1.52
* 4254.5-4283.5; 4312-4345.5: 1.31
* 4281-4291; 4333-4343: 1.30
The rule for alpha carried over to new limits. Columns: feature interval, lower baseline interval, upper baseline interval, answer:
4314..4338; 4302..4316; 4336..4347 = -4.61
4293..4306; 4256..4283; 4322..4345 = 2.42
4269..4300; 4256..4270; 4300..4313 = 0.70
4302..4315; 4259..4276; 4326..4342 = 2.66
